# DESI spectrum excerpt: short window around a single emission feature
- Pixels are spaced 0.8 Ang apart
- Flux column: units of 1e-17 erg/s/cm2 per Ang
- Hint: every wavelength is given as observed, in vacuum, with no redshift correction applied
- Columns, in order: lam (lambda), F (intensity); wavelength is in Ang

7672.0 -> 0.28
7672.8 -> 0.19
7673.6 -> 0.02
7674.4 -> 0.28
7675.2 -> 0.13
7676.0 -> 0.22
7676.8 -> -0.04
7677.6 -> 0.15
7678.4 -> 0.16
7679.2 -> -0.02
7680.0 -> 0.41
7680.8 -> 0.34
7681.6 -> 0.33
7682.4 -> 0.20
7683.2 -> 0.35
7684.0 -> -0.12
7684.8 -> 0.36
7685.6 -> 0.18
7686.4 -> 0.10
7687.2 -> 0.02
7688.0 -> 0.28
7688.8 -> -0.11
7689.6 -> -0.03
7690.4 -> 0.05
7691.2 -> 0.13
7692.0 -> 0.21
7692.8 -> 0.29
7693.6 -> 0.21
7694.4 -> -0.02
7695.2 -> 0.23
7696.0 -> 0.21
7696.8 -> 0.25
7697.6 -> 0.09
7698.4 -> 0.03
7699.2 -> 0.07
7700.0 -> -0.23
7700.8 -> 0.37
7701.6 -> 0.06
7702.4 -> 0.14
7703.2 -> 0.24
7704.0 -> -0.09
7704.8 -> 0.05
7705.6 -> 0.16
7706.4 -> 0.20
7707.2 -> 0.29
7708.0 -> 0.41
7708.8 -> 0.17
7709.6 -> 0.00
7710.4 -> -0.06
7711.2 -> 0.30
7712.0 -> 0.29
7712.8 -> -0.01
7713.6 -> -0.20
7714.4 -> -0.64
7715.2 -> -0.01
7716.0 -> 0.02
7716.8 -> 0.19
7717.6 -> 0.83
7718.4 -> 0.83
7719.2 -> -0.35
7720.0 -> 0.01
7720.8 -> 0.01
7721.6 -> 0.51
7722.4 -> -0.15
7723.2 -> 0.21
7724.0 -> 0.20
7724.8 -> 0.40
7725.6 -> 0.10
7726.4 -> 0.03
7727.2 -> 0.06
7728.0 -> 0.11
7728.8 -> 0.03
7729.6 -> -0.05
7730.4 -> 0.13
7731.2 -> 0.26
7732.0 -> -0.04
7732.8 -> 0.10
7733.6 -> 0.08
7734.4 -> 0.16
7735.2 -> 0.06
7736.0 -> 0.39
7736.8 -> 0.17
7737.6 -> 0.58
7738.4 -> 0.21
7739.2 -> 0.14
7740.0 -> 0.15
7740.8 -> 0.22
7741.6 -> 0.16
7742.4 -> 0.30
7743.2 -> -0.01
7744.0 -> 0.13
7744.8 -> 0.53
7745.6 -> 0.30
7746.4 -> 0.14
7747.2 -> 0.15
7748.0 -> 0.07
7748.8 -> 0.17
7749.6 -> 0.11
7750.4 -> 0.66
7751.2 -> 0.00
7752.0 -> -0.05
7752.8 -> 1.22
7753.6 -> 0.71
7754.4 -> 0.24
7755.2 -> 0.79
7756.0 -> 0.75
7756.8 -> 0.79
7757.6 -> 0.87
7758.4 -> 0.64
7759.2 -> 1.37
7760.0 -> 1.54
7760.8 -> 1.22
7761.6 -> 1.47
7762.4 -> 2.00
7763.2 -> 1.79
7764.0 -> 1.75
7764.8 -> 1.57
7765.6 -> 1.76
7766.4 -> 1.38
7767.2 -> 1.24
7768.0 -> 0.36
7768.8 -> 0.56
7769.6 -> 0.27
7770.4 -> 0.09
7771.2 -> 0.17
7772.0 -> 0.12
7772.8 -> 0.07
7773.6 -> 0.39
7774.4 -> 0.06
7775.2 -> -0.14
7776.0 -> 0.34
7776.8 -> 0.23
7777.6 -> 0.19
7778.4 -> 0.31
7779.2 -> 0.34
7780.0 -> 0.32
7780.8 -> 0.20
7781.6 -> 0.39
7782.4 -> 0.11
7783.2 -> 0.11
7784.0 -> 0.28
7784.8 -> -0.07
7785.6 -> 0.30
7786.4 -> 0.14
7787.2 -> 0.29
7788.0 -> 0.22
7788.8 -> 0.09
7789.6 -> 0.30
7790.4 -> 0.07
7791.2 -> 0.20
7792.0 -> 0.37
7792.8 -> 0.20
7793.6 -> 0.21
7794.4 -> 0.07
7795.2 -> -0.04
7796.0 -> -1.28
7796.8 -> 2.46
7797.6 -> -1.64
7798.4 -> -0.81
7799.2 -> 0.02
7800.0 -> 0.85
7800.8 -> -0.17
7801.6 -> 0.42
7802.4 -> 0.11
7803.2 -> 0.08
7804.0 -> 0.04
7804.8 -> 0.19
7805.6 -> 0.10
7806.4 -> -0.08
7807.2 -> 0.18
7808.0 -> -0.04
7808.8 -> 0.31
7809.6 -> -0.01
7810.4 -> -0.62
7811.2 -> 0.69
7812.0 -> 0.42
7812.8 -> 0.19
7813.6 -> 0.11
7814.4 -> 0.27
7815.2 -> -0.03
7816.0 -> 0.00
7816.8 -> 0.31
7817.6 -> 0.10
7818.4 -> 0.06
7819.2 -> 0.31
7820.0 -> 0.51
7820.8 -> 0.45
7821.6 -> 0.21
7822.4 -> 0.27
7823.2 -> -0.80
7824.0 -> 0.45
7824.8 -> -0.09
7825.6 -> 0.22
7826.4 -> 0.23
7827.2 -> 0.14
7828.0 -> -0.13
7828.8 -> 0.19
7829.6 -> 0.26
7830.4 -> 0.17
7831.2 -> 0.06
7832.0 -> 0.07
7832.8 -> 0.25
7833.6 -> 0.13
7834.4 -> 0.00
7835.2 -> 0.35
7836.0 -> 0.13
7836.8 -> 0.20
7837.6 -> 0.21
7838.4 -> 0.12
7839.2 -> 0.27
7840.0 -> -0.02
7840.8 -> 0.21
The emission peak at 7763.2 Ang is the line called [O II]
